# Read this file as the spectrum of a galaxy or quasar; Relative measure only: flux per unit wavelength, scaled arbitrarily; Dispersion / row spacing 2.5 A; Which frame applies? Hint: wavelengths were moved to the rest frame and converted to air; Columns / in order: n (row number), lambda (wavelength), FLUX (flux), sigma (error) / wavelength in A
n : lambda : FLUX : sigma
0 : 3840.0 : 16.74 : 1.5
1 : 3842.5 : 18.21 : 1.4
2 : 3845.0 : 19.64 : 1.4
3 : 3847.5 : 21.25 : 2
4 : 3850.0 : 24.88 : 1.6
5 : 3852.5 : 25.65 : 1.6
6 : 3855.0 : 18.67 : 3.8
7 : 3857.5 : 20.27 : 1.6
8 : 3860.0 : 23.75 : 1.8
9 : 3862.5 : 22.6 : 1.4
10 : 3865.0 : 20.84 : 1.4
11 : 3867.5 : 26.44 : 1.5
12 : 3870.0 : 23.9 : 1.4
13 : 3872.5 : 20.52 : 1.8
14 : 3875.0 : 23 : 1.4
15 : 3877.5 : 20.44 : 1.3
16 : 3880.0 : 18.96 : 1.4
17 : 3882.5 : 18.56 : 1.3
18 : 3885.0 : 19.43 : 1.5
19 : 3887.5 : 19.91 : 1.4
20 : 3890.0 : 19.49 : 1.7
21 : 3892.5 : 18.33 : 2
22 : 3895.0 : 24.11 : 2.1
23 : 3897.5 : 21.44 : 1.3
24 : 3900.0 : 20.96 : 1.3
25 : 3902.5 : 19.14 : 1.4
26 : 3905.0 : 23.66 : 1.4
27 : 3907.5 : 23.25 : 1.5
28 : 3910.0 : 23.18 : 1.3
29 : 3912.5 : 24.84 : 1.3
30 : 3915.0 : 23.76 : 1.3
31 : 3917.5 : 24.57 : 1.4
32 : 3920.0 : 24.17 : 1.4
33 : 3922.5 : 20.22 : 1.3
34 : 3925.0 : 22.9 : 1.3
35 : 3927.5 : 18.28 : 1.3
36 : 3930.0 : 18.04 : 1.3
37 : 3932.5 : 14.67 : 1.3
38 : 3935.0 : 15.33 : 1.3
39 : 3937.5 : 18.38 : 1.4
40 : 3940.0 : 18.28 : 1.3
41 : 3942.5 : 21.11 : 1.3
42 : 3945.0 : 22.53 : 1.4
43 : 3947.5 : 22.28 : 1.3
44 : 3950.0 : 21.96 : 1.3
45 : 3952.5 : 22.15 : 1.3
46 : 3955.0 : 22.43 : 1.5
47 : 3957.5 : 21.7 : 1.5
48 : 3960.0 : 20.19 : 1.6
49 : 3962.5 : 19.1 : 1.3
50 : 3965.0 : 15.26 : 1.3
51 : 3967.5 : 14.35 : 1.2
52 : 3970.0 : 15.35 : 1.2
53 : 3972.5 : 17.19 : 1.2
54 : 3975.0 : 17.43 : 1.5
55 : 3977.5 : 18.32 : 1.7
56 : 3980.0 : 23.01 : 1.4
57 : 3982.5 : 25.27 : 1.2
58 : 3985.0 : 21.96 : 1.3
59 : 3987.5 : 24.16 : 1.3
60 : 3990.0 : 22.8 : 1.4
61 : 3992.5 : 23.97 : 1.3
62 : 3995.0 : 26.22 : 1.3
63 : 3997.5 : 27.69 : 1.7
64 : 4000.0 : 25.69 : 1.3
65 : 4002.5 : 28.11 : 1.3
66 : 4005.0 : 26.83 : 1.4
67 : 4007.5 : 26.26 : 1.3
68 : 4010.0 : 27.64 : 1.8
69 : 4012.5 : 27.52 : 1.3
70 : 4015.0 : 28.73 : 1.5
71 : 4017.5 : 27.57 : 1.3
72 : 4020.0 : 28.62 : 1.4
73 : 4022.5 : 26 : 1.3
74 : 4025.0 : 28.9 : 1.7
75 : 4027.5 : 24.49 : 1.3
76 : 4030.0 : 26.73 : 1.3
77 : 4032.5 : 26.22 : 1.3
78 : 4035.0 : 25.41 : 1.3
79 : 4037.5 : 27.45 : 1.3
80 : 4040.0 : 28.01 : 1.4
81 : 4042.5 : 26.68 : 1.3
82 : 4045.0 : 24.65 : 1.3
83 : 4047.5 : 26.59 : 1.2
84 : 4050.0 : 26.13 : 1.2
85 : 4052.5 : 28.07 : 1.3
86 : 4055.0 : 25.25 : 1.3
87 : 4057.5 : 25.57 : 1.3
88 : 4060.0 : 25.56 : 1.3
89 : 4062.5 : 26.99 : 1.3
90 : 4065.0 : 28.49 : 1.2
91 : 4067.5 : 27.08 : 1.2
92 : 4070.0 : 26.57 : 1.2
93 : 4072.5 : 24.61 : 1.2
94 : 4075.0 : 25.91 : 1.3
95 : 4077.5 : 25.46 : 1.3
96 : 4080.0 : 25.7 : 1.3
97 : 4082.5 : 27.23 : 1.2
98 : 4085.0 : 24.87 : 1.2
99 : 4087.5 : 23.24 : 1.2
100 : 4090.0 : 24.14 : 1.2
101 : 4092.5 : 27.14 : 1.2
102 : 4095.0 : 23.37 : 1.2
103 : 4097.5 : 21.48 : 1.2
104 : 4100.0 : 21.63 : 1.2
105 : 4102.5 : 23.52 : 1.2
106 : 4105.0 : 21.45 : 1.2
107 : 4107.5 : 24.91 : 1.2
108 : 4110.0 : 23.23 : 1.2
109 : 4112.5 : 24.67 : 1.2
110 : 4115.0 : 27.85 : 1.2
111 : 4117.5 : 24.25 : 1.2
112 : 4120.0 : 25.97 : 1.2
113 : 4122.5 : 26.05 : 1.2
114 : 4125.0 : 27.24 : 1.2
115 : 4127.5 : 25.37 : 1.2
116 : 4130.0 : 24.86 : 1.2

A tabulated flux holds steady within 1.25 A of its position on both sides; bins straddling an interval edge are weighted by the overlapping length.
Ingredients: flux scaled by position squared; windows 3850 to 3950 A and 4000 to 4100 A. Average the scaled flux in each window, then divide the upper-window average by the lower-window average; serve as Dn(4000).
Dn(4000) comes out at 1.33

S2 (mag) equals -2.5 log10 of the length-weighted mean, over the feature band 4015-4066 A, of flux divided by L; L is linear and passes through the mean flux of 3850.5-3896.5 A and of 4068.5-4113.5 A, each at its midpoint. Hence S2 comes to -0.129 mag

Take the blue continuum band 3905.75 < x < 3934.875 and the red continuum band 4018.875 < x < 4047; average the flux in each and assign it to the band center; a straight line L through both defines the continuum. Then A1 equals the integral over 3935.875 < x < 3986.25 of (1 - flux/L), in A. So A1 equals 7.4 A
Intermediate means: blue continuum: 21.4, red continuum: 26.6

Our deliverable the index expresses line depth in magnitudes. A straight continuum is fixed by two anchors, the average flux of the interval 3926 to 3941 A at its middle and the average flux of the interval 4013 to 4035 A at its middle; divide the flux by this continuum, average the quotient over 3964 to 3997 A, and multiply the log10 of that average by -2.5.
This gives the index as 0.095 mag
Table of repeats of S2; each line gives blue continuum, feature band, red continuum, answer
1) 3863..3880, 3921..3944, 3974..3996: 0.20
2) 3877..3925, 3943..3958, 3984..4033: 0.08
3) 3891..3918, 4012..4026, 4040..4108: -0.15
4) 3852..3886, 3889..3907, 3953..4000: 0.02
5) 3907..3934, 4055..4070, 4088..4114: -0.15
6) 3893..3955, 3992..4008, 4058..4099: -0.14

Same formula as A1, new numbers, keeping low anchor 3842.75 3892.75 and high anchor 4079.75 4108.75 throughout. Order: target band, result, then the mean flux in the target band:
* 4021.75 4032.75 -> -1.6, 26.5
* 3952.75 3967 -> 1.8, 19.6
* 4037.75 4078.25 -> -4.8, 26.4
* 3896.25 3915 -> -0.6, 22.4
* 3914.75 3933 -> 0.9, 20.9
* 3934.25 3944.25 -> 1.6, 18.6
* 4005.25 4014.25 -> -1.6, 27.2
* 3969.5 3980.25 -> 2.2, 18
